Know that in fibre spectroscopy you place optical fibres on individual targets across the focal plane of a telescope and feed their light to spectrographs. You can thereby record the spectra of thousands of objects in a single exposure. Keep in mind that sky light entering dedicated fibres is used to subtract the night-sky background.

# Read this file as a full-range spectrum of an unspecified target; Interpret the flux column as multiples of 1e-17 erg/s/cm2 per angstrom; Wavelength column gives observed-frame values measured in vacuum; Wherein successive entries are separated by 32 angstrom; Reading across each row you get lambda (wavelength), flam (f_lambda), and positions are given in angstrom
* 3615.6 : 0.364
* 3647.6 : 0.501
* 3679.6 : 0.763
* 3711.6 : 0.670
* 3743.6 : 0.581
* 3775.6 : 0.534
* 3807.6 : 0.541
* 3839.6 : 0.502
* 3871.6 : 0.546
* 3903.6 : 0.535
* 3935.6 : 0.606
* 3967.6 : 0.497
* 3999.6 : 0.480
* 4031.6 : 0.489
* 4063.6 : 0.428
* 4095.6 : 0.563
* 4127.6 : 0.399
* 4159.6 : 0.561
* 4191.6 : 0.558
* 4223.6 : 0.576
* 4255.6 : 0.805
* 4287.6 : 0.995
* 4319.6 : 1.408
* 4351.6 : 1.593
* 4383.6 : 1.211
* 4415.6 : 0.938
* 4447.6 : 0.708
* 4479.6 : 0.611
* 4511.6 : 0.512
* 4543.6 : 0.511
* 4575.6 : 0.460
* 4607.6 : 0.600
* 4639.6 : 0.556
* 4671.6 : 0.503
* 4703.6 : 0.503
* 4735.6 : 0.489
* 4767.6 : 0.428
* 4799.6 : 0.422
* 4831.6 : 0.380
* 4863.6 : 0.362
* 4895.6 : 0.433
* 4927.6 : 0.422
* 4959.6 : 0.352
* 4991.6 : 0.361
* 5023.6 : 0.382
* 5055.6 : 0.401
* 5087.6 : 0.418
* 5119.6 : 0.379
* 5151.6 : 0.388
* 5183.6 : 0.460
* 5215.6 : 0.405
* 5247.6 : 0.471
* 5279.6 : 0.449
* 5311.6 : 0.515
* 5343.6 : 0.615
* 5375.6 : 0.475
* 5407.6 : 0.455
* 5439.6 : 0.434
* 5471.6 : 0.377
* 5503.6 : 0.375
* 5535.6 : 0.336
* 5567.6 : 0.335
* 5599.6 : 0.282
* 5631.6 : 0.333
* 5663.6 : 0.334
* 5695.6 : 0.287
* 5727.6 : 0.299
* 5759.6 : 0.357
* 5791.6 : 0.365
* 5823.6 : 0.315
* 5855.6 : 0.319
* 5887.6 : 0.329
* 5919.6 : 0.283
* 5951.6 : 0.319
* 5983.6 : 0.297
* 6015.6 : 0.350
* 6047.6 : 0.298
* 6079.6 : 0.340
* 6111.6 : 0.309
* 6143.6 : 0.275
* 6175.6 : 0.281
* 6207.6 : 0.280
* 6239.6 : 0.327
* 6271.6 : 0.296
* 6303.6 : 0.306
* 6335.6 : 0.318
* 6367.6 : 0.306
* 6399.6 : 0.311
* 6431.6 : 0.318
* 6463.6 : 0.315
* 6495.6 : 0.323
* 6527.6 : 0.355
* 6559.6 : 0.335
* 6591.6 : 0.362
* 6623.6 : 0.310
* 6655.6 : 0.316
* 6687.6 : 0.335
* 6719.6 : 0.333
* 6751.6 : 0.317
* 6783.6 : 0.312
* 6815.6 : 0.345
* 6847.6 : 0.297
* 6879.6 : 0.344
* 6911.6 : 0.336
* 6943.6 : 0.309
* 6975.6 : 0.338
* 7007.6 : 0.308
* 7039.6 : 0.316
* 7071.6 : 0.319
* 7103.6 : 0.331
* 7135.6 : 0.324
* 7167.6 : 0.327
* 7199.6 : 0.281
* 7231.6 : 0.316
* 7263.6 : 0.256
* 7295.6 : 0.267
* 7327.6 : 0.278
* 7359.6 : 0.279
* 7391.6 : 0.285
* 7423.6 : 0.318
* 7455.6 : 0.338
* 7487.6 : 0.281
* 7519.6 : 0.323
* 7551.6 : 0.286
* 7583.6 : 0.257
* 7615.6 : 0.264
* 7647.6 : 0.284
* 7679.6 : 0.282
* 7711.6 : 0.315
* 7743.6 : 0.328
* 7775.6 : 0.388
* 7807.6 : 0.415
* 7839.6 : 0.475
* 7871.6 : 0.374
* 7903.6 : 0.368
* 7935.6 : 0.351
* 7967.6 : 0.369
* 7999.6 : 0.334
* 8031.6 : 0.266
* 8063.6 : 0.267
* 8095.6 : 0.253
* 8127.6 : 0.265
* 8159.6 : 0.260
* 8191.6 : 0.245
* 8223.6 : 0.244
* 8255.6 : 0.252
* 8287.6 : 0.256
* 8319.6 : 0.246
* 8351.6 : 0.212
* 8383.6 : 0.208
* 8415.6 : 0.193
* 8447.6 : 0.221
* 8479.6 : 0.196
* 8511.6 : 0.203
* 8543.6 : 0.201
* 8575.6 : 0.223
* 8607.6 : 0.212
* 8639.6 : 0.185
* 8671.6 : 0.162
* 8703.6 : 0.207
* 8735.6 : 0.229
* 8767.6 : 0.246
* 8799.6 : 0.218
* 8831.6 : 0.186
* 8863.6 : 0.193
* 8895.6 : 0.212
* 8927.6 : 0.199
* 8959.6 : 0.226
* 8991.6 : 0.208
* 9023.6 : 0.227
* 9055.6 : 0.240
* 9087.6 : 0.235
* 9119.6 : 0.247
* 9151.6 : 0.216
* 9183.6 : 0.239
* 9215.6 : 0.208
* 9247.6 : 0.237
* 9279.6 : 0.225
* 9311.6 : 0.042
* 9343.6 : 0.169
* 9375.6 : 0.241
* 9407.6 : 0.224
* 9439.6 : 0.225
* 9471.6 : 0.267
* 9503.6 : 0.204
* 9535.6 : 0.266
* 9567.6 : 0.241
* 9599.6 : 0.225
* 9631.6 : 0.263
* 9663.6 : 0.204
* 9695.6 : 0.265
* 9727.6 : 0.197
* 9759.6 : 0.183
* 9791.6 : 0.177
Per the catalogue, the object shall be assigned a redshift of 1.81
